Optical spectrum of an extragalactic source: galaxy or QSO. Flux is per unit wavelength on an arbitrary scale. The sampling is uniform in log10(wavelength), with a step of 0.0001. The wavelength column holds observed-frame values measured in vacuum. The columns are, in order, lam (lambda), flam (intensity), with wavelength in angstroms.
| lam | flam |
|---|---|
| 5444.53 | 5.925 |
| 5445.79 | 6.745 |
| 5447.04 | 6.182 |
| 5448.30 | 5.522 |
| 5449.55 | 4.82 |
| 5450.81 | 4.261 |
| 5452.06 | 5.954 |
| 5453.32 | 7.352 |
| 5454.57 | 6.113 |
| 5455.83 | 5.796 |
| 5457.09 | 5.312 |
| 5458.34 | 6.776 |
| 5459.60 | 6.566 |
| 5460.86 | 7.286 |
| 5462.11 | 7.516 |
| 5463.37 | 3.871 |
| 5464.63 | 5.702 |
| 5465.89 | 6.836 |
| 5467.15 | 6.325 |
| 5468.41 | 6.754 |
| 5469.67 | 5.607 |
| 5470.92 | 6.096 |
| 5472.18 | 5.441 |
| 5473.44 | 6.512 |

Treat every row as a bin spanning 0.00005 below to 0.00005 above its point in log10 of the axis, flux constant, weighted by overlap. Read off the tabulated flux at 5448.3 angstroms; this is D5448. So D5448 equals 5.522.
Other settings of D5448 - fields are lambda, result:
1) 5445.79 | 6.745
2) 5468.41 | 6.754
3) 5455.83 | 5.796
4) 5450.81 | 4.261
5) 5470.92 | 6.096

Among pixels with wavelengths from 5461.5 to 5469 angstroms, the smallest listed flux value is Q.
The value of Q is 3.871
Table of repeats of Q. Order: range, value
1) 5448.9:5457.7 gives 4.261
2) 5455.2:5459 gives 5.312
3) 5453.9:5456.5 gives 5.796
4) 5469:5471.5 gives 5.607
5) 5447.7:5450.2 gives 4.82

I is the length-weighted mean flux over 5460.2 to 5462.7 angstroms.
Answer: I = 7.4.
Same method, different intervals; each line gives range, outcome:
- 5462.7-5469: 5.9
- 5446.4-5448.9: 5.86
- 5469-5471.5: 5.88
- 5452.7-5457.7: 6.14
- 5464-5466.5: 6.26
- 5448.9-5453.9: 5.58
